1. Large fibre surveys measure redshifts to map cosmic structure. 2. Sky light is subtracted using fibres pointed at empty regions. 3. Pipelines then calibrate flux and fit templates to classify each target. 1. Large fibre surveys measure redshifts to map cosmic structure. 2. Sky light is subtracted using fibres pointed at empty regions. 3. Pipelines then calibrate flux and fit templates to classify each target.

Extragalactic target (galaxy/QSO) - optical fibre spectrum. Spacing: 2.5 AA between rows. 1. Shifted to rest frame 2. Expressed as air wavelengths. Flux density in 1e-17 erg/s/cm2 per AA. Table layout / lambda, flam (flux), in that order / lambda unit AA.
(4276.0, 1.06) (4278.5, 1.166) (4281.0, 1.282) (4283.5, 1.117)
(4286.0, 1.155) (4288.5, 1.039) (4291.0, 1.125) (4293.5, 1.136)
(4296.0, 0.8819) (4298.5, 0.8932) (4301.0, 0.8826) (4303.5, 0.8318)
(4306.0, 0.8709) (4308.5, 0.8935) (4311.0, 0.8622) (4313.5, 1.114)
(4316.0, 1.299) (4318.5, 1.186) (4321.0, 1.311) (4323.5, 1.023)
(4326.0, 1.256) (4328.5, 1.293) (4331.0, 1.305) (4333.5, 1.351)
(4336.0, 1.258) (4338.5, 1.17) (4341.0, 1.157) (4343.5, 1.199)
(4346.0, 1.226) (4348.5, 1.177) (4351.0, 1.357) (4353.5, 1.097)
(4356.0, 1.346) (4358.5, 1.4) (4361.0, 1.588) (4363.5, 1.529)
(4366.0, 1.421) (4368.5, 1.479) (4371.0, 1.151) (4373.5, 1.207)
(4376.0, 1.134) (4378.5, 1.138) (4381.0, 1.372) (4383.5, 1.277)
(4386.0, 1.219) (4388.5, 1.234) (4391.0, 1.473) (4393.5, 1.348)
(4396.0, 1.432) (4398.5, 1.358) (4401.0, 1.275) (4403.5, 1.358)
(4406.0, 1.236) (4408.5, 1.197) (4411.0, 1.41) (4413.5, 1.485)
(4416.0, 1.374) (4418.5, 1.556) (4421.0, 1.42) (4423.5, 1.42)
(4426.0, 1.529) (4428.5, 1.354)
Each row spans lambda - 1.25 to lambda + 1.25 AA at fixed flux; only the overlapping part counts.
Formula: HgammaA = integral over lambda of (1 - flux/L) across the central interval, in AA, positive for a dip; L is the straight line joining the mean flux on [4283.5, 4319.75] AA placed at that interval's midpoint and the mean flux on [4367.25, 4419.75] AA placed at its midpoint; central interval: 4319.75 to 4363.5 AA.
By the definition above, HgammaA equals -4.7 AA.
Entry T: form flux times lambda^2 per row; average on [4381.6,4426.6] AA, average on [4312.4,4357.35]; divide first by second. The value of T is 1.15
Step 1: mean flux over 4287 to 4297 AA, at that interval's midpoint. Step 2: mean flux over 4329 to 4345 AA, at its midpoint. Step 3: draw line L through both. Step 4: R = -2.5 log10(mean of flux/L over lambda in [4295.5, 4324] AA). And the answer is 0.13 mag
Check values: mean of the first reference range 1.05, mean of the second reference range 1.24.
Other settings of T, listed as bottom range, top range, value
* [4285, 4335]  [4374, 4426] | 1.28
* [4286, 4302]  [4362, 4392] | 1.34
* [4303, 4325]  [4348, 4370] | 1.34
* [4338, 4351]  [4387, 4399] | 1.16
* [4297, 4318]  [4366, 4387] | 1.35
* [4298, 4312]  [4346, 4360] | 1.50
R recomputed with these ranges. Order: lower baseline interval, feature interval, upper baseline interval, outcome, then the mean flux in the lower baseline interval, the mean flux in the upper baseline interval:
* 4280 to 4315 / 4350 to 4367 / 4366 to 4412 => -0.160 mag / 1.01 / 1.3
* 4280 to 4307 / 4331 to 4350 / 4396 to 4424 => -0.060 mag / 1.02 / 1.37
